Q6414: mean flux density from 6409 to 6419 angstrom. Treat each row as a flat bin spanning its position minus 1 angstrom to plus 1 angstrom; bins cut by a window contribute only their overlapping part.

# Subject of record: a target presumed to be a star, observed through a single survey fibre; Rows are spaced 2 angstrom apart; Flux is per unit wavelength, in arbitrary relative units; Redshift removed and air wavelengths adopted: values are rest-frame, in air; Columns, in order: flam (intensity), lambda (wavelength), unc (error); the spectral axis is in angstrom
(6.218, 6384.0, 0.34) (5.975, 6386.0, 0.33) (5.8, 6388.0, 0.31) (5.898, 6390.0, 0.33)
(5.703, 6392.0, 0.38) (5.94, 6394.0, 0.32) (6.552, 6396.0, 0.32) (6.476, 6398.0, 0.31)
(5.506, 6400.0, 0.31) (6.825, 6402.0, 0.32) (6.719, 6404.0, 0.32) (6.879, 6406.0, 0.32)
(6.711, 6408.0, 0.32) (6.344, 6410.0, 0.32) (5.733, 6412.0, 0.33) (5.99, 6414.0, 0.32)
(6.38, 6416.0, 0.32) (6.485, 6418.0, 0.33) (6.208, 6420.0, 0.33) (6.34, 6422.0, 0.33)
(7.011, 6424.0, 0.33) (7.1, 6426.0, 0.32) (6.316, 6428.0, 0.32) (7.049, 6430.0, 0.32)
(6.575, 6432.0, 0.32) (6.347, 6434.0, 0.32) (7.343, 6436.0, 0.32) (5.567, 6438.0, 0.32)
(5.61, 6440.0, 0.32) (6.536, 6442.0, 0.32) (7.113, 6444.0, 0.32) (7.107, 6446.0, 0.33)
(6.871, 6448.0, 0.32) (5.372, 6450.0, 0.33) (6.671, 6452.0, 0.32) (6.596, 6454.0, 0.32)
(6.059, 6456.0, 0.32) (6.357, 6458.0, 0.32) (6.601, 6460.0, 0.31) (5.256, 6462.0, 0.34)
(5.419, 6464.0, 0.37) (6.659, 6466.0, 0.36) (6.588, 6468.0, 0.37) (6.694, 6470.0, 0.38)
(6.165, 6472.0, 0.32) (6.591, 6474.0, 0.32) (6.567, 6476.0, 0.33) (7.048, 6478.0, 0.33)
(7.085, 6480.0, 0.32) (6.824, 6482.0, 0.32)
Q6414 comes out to 6.19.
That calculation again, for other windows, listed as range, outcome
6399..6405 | 6.35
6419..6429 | 6.6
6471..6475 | 6.38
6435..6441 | 6.17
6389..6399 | 6.11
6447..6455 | 6.38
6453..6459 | 6.34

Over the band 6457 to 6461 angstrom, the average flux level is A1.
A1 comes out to 6.48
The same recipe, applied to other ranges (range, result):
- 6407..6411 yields 6.53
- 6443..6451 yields 6.62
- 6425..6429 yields 6.71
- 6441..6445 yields 6.82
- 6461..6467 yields 5.78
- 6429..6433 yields 6.81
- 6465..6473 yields 6.53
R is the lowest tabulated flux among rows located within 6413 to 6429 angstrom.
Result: 5.99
